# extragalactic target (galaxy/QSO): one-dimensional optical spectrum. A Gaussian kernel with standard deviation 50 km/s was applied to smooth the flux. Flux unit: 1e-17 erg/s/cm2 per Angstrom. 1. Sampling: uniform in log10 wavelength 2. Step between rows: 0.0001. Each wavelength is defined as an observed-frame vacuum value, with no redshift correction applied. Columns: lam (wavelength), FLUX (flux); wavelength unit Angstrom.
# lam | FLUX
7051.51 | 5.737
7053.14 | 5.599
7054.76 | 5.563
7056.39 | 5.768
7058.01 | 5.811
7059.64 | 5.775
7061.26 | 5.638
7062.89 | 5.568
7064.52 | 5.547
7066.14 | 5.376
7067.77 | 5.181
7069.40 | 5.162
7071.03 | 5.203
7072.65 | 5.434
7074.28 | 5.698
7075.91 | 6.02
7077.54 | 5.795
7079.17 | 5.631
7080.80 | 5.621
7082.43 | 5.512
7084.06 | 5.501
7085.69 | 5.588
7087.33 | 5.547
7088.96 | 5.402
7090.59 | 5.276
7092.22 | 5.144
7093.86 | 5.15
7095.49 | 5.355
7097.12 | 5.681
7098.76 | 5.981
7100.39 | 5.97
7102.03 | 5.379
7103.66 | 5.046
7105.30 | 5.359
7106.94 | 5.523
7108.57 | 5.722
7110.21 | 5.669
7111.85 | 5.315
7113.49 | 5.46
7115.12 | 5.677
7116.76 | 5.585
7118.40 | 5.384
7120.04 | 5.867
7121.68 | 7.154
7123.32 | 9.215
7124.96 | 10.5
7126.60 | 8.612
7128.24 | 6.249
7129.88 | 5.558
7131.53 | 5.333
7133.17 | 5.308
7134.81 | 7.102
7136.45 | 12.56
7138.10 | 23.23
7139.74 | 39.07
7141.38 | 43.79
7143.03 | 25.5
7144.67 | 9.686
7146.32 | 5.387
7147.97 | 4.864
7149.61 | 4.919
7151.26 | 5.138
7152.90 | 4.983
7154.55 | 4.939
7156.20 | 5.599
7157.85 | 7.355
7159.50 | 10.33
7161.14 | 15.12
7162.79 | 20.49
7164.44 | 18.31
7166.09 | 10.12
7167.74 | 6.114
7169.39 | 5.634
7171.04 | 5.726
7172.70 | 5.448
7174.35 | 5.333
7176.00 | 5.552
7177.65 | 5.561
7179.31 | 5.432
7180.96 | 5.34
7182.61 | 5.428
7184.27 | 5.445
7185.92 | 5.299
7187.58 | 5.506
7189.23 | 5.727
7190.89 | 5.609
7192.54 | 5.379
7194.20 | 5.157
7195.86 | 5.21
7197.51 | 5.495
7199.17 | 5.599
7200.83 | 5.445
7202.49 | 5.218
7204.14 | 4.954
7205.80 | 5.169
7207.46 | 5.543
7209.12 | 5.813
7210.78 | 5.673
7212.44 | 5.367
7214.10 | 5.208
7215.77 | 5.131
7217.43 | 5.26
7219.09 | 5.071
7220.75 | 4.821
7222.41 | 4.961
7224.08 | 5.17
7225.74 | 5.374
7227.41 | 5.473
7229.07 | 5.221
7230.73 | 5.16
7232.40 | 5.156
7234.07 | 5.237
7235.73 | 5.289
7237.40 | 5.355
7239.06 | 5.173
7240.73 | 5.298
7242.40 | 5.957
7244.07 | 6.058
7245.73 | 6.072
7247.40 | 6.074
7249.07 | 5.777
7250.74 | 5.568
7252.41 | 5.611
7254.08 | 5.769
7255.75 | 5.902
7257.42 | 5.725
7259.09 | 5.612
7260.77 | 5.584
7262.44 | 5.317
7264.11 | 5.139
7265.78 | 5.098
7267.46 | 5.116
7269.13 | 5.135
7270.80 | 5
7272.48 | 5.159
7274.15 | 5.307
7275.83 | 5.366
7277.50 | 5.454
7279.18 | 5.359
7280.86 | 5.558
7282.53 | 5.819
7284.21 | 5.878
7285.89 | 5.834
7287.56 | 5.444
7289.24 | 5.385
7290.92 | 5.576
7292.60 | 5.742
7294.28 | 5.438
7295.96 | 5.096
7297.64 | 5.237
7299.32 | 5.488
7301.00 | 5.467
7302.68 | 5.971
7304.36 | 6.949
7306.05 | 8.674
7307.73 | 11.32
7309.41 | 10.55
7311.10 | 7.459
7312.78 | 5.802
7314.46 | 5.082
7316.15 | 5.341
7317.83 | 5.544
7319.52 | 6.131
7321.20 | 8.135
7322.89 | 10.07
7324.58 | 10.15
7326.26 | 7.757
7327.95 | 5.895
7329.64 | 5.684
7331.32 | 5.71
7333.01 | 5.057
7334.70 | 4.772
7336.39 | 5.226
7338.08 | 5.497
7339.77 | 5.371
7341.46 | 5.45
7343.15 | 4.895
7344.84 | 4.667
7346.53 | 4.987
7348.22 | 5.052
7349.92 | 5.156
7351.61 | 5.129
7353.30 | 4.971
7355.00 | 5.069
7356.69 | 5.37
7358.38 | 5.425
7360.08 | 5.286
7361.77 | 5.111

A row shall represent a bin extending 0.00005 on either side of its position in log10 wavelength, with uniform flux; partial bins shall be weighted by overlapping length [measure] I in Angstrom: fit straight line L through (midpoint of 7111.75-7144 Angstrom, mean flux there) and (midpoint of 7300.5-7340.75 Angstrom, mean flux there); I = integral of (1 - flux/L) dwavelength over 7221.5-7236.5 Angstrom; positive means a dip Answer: 6.7 Angstrom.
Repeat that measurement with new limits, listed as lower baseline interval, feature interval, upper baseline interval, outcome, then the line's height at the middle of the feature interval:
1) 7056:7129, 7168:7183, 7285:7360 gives 1.06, 5.94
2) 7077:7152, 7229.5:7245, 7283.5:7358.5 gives 3.63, 7.07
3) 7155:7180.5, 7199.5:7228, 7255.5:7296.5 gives 7.92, 7.31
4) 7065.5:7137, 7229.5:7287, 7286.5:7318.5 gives 7.44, 6.31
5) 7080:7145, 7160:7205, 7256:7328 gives 5.04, 7.87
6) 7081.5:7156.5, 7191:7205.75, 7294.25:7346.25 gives 4.50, 7.65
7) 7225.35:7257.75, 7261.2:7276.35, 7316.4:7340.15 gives 1.72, 5.85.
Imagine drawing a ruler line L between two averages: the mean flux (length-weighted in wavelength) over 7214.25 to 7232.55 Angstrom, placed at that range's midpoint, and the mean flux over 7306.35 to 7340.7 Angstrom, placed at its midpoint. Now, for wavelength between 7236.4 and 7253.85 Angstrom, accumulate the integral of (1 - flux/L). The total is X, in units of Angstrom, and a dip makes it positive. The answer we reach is -0.5 Angstrom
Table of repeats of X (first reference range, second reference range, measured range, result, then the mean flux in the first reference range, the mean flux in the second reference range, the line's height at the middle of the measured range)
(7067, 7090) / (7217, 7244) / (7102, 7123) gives -0.99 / 5.52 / 5.27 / 5.46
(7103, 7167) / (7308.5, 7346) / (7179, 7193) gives 5.67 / 10.2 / 6.37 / 9.18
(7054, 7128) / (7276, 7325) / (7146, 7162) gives -2.38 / 5.84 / 6.5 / 6.04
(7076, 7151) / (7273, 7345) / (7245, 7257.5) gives 1.93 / 8.48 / 6.21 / 6.88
